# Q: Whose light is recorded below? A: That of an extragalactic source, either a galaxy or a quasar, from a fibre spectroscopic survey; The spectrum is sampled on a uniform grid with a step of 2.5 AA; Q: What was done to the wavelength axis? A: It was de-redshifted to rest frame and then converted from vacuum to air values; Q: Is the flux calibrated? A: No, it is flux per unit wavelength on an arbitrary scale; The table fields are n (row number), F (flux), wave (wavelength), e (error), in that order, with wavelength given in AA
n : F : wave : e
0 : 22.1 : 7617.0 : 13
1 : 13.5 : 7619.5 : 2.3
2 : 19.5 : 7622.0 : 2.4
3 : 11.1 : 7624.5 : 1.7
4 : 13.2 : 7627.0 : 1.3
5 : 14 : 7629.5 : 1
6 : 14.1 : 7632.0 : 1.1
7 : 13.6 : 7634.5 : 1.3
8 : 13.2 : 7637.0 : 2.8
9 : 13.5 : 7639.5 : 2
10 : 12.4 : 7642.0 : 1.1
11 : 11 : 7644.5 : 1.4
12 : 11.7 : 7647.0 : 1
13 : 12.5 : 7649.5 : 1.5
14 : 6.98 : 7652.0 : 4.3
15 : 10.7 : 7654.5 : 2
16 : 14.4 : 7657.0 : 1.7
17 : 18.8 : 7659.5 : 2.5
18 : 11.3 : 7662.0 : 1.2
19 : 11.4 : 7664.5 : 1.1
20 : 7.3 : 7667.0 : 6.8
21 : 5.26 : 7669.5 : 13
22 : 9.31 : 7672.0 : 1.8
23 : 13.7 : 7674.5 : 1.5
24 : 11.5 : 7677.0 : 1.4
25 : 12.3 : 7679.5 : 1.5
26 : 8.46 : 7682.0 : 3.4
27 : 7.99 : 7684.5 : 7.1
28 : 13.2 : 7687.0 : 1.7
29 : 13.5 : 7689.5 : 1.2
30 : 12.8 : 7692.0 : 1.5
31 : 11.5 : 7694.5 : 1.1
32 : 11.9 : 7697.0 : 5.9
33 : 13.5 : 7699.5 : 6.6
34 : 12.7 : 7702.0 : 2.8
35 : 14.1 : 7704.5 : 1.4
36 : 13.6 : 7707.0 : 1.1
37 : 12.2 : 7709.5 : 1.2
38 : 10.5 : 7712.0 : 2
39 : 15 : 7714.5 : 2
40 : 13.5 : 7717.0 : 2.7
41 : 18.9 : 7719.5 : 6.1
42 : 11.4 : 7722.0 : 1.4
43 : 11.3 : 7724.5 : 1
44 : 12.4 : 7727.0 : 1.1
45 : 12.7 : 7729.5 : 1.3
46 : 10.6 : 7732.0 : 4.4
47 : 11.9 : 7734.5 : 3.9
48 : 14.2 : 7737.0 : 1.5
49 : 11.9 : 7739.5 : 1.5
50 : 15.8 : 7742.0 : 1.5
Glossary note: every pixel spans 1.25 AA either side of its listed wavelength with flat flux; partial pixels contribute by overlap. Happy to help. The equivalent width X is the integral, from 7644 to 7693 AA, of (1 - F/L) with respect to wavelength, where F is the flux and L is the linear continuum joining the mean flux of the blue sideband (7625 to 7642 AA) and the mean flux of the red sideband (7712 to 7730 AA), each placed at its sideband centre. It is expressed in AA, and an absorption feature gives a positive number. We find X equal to 8.1 AA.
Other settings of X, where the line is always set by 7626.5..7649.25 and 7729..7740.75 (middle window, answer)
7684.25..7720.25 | -1.7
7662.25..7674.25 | 3.5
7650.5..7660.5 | 0.2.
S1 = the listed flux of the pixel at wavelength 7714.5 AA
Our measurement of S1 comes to 15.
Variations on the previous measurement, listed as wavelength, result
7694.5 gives 11.5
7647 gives 11.7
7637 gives 13.2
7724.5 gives 11.3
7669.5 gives 5.26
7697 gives 11.9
